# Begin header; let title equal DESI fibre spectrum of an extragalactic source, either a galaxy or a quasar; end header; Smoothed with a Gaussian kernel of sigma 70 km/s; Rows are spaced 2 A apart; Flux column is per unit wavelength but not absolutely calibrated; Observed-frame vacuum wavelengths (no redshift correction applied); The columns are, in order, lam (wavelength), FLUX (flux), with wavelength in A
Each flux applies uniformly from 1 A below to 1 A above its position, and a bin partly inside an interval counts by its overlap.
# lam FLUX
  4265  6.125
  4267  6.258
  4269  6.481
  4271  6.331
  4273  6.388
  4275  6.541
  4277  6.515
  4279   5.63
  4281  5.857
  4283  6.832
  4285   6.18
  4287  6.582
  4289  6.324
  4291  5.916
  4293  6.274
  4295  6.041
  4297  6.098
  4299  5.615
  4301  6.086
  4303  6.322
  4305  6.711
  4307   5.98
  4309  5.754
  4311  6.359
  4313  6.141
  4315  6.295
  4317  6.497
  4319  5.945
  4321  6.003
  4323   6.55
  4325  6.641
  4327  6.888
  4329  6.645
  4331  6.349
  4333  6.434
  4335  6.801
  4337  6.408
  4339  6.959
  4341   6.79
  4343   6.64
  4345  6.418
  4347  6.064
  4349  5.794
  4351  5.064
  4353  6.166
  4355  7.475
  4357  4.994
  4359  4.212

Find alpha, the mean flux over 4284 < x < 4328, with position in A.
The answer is 6.24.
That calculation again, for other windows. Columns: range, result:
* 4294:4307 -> 6.13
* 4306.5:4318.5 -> 6.17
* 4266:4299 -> 6.25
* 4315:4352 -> 6.38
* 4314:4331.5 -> 6.43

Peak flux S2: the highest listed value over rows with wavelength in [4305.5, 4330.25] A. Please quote 6.888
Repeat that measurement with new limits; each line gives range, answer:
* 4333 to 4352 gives 6.959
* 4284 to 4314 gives 6.711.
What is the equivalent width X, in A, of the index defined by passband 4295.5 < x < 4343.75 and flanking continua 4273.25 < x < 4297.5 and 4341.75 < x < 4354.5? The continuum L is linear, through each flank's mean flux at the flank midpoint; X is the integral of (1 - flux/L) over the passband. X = -1.6 A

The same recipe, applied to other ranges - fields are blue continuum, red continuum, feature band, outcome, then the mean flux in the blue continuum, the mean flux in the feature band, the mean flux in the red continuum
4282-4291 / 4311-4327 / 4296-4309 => 0.6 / 6.42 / 6.11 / 6.34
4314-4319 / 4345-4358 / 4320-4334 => -0.7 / 6.31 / 6.5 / 5.96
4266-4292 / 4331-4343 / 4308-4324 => 0.8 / 6.3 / 6.19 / 6.65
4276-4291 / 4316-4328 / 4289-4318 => 0.8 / 6.25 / 6.16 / 6.42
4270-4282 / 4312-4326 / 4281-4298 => -0.1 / 6.21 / 6.26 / 6.3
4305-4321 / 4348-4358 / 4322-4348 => -2.4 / 6.17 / 6.58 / 5.9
